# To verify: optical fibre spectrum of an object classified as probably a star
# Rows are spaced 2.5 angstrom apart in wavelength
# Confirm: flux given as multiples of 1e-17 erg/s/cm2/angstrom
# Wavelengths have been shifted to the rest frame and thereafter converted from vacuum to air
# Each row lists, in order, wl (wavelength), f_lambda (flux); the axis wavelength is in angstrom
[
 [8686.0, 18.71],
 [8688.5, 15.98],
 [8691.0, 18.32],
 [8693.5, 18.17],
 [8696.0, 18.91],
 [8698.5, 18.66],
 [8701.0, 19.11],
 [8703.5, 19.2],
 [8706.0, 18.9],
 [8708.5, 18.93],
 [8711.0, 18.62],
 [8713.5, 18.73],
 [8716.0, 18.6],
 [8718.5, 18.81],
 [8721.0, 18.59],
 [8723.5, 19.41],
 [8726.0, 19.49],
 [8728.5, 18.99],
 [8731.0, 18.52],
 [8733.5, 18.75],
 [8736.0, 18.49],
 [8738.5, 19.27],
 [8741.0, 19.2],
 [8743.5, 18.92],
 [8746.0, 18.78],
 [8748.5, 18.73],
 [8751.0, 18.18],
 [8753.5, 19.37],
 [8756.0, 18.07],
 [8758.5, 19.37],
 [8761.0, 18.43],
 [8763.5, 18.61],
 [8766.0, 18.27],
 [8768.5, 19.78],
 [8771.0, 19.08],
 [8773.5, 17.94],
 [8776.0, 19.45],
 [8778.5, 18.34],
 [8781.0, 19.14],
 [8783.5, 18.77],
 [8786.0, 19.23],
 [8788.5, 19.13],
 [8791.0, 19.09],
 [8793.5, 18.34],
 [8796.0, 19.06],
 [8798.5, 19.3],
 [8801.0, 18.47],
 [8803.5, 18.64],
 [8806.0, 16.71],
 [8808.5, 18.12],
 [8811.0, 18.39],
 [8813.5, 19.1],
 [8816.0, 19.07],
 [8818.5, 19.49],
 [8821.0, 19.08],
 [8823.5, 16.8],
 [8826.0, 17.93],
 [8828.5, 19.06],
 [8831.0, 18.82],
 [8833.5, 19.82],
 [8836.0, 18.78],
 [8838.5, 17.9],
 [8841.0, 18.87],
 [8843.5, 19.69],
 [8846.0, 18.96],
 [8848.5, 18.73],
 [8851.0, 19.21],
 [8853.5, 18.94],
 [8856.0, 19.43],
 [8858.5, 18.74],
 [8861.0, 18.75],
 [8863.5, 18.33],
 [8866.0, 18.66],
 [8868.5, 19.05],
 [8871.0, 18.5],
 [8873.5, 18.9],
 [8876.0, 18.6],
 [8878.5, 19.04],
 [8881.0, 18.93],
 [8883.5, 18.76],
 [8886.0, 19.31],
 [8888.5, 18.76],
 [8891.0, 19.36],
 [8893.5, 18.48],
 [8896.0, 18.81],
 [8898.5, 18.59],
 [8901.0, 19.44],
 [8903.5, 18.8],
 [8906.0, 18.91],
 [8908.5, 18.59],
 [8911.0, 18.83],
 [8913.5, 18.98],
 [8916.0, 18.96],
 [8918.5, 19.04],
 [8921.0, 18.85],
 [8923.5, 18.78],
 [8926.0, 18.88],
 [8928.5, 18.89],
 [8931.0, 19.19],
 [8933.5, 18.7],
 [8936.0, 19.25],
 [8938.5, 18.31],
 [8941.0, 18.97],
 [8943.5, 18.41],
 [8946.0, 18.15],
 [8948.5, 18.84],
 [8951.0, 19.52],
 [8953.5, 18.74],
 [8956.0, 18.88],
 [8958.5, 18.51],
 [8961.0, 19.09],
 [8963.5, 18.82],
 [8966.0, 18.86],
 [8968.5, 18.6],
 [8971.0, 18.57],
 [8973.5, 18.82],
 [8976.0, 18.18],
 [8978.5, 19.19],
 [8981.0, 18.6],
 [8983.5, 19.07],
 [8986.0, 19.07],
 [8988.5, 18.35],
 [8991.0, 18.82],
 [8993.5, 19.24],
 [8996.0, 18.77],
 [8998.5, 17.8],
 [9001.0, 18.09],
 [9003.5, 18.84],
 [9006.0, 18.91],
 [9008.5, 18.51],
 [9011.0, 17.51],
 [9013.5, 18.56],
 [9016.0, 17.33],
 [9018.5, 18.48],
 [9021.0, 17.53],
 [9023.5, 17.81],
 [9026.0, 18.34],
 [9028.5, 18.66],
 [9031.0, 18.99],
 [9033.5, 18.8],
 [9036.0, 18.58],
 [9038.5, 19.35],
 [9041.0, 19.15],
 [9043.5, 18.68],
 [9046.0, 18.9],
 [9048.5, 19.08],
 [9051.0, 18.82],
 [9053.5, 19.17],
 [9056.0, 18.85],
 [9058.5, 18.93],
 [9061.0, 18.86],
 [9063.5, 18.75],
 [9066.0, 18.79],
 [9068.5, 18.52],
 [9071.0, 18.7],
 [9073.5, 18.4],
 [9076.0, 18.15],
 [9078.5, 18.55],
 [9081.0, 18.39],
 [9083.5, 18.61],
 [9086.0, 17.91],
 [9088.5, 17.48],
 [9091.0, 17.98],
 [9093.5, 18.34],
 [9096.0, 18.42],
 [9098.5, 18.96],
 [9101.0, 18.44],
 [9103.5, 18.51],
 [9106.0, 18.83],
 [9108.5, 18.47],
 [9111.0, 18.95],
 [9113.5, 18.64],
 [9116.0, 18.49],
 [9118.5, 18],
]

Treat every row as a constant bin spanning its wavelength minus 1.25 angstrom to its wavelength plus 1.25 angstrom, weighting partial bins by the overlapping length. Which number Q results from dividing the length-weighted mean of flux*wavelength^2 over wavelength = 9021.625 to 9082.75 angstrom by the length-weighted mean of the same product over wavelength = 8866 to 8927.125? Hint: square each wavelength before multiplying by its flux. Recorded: 1.0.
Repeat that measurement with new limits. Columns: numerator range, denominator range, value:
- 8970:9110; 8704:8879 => 1.04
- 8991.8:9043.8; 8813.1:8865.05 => 1.02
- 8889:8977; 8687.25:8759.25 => 1.05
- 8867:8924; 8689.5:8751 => 1.04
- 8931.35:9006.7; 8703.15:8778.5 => 1.05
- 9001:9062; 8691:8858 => 1.05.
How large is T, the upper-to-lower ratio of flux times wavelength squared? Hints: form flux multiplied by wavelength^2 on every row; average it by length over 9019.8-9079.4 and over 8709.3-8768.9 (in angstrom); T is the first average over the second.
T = 1.1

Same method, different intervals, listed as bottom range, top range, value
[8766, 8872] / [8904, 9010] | 1.03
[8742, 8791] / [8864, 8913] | 1.03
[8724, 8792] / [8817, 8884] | 1.02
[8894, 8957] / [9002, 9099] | 1.01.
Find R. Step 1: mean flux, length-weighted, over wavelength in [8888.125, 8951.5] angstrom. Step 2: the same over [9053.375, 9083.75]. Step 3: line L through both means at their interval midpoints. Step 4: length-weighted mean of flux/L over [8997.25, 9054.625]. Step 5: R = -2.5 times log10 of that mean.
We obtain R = 0.011 mag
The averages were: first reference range 18.9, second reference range 18.7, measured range 18.5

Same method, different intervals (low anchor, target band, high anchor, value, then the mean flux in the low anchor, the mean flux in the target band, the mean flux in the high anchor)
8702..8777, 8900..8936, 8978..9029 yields -0.02 mag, 18.8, 18.9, 18.4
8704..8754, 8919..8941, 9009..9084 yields -0.01 mag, 18.9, 18.9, 18.6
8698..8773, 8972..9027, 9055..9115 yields 0.01 mag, 18.9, 18.4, 18.5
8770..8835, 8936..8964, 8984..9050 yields -0.01 mag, 18.7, 18.8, 18.6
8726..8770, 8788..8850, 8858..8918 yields 0.01 mag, 18.8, 18.7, 18.8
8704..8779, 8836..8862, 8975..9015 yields -0.01 mag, 18.8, 18.9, 18.6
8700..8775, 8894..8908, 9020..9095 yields -0.01 mag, 18.8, 18.9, 18.6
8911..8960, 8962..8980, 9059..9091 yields 0.00 mag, 18.8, 18.7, 18.4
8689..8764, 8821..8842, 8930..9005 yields 0.01 mag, 18.8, 18.5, 18.7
